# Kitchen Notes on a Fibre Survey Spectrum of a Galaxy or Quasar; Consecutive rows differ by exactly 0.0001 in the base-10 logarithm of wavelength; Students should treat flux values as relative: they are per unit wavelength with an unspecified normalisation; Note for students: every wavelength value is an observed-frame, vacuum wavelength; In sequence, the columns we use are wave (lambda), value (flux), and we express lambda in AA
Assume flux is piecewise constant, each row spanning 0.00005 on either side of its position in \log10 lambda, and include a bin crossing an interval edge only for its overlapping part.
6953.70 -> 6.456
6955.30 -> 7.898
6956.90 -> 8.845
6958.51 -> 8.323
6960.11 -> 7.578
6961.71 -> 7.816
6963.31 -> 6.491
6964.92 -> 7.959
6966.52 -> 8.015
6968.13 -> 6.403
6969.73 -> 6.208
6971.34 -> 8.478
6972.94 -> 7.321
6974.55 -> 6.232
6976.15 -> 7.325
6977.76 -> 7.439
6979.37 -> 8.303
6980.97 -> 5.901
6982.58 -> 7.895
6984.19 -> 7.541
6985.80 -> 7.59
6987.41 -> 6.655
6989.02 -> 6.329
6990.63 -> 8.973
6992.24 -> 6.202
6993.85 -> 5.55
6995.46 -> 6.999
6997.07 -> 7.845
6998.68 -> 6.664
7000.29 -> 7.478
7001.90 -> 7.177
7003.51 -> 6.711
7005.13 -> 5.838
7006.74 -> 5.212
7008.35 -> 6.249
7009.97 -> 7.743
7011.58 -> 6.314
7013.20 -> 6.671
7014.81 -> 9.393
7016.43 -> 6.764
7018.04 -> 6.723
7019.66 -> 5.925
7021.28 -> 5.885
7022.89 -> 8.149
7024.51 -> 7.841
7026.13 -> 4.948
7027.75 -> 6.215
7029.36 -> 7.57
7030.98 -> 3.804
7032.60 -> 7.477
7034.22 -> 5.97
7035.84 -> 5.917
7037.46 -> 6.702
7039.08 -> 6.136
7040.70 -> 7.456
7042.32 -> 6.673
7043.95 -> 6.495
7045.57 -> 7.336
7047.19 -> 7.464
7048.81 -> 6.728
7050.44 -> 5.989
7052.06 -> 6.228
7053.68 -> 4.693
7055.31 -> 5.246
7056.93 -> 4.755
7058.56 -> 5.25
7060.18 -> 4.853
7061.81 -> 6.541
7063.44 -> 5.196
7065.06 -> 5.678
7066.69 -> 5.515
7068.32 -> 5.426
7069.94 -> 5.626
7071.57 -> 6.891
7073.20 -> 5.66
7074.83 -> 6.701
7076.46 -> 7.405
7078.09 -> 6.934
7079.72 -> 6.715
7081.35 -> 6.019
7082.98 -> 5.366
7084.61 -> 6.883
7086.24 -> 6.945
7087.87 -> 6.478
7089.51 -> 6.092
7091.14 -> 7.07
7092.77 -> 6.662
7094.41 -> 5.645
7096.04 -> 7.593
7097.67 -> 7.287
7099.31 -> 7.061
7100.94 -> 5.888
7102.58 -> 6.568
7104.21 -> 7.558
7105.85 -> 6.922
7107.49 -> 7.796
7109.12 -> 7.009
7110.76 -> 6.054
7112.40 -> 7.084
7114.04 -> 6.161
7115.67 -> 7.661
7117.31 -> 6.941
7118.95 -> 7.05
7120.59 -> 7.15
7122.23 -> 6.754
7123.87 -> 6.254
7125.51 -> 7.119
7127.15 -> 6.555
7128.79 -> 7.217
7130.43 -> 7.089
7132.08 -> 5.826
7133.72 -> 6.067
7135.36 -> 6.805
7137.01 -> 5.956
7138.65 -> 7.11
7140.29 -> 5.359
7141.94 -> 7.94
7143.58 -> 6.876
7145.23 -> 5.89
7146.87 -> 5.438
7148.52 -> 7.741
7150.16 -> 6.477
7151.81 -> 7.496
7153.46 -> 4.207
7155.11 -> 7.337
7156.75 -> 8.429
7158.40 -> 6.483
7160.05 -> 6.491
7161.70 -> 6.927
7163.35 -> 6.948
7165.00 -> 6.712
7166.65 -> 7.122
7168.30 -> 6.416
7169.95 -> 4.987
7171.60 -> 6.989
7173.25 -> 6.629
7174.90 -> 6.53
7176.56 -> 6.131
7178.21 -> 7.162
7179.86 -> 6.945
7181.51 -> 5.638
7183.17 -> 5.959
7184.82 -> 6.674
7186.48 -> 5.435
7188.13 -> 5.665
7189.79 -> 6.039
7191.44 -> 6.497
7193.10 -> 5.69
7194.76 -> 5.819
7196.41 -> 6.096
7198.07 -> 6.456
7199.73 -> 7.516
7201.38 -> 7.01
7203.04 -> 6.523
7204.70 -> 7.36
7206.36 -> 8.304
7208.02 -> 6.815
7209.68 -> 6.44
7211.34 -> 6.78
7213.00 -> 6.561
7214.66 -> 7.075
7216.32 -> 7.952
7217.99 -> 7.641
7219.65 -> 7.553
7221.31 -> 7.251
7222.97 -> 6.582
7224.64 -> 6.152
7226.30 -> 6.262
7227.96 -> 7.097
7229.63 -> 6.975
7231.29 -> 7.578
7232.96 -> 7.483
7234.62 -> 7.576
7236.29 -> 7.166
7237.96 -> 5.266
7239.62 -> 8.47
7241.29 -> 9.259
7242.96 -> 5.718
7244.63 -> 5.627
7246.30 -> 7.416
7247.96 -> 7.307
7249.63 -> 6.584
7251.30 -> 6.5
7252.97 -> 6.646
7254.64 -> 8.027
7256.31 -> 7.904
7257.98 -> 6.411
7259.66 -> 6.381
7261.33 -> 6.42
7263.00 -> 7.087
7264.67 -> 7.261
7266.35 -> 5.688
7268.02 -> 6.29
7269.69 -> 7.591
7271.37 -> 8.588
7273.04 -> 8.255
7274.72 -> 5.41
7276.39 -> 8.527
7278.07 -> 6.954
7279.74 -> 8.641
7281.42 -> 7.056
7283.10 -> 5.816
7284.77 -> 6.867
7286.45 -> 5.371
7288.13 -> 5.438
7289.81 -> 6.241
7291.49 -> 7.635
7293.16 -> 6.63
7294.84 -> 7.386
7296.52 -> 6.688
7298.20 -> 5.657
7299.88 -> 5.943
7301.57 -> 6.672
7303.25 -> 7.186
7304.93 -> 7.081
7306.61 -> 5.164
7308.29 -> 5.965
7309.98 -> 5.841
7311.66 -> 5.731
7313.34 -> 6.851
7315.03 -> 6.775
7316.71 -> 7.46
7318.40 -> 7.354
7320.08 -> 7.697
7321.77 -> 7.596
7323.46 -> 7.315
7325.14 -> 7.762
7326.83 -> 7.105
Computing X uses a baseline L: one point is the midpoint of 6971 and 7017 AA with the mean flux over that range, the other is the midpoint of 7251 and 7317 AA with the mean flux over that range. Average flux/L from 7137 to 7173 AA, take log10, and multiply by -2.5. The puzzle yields 0.04 mag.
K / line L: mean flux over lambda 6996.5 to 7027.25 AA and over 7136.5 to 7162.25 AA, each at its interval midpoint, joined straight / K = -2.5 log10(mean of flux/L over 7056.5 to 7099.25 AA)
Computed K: 0.08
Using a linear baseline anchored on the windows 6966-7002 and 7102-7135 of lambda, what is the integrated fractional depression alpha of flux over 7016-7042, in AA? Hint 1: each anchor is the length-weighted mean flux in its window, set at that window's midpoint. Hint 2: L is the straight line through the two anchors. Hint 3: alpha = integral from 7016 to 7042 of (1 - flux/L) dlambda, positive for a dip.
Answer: 2.1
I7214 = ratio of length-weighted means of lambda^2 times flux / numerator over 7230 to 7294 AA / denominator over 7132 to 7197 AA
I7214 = 1.11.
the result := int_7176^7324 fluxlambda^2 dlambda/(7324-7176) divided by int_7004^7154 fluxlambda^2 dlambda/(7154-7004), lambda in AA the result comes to 1.10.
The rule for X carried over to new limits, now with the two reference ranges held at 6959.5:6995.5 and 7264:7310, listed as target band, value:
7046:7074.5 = 0.22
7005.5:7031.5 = 0.08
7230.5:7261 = -0.04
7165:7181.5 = 0.06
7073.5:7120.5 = 0.04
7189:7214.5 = 0.03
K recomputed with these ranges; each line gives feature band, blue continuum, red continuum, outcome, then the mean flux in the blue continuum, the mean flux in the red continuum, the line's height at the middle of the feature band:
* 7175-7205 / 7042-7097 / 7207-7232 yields 0.08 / 6.2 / 6.99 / 6.83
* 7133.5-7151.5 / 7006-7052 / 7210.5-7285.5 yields 0.05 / 6.63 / 7.06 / 6.85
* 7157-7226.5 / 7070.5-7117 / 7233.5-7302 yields 0.03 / 6.71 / 6.89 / 6.81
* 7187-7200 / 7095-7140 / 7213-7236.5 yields 0.15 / 6.81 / 7.15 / 7.05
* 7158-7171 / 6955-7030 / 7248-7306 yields 0.07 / 7.09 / 6.85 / 6.94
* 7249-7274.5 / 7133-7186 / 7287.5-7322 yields -0.07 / 6.55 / 6.61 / 6.59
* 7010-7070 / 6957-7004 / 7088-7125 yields 0.13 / 7.25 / 6.83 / 7.05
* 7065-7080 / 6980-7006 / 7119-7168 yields 0.09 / 6.96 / 6.68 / 6.82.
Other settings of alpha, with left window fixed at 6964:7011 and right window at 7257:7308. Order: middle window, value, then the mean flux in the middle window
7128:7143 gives 0.63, 6.6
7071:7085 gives 0.92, 6.49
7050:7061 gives 2.69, 5.27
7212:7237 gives -1.20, 7.12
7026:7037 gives 1.45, 6.07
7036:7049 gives 0.28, 6.83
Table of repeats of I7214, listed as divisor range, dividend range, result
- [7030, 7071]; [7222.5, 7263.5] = 1.23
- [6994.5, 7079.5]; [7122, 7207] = 1.06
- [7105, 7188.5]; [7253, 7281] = 1.12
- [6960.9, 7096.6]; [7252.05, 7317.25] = 1.10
